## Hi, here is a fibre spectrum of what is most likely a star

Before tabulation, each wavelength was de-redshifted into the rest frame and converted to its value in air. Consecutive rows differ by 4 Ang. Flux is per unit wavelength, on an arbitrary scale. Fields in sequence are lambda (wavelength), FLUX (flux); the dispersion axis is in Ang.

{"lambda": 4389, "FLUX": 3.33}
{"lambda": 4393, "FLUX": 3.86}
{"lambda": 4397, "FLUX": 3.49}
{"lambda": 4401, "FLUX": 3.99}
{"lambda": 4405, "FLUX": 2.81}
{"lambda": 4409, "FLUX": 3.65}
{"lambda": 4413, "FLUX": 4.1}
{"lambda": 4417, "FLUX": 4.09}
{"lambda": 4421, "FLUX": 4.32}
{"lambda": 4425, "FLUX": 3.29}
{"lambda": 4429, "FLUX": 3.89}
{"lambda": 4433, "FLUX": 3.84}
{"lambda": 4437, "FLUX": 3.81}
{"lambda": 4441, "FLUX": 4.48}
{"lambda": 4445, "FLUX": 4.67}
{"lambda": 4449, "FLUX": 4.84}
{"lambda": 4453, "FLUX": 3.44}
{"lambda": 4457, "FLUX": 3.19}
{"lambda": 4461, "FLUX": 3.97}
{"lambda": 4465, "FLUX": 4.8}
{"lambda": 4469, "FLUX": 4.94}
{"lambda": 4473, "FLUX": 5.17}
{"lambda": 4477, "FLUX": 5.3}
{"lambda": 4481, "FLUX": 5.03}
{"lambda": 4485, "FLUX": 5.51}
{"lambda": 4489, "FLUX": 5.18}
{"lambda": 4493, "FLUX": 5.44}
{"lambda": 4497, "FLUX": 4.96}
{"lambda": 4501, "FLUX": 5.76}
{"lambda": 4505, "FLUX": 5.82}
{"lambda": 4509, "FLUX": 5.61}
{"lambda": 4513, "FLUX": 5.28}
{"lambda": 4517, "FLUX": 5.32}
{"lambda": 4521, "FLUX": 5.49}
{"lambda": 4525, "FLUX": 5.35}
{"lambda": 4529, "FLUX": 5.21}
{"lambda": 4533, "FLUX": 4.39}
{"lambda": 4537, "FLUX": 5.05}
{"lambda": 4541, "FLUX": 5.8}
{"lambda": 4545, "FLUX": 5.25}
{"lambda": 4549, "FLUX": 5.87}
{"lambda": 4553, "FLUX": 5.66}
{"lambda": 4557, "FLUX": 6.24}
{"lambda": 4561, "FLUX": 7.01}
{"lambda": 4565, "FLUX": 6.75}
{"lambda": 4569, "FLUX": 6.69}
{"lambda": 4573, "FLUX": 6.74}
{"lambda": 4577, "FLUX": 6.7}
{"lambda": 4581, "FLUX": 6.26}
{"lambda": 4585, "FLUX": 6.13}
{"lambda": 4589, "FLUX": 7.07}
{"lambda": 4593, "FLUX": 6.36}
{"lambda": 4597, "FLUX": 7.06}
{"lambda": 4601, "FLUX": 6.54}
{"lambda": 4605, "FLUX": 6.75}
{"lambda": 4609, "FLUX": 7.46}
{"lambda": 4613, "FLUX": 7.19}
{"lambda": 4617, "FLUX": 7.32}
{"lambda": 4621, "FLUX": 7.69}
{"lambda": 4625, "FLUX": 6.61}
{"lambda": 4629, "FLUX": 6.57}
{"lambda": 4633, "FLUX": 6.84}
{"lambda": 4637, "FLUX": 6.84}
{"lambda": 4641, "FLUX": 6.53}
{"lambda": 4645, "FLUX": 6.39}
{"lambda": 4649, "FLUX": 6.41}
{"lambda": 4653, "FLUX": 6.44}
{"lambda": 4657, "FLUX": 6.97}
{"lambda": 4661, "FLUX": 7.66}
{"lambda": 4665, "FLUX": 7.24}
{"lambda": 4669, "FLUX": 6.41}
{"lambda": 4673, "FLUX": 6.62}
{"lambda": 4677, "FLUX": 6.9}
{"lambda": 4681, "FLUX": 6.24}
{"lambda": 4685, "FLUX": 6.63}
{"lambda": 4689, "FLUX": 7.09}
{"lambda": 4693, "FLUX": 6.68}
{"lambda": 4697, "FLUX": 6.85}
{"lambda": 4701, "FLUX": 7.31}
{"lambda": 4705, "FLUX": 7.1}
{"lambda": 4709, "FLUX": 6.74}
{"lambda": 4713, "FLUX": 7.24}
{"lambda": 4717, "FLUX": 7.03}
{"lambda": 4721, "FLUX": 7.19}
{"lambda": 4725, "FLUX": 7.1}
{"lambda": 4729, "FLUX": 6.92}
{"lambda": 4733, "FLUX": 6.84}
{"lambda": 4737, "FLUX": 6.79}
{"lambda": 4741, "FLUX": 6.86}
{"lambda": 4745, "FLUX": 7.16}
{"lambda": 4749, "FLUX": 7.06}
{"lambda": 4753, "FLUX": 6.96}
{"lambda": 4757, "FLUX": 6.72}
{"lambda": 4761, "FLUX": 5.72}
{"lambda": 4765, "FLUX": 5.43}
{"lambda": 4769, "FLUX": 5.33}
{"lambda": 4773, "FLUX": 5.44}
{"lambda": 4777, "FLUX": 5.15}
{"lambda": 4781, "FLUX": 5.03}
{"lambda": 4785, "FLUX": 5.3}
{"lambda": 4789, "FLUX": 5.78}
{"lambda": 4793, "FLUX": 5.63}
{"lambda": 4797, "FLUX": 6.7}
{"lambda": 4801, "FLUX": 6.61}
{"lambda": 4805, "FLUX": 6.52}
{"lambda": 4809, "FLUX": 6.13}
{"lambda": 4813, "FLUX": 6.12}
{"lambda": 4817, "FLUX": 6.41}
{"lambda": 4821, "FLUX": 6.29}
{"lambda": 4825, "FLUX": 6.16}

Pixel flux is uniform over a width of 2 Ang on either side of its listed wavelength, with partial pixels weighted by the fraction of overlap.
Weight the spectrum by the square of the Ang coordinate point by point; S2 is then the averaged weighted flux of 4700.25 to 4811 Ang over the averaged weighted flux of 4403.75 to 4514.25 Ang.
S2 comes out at 1.6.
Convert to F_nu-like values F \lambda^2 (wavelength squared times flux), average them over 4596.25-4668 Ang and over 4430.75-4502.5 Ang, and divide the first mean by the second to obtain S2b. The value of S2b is 1.6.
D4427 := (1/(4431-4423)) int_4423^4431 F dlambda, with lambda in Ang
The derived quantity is 3.59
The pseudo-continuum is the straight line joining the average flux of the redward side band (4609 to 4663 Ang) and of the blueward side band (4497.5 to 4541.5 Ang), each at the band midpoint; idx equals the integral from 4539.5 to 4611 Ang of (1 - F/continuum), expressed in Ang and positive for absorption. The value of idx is -4.40 Ang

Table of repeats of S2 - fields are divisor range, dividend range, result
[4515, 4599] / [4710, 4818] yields 1.15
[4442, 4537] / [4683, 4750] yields 1.54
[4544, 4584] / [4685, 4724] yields 1.17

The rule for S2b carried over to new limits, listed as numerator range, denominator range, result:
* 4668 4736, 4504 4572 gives 1.29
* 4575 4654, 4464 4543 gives 1.35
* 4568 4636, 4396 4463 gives 1.90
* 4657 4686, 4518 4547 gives 1.39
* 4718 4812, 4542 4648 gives 1.02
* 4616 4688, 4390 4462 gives 1.94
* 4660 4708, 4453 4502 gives 1.55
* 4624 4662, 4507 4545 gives 1.34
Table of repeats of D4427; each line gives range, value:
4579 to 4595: 6.46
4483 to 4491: 5.34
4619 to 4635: 6.93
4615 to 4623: 7.51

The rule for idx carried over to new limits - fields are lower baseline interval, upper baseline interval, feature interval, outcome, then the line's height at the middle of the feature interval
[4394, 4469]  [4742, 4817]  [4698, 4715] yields -4.42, 5.62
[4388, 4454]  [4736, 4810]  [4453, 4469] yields 0.43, 4.14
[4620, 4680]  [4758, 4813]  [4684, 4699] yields -0.80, 6.48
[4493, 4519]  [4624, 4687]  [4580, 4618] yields -3.52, 6.24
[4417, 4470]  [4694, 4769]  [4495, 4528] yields -4.95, 4.73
